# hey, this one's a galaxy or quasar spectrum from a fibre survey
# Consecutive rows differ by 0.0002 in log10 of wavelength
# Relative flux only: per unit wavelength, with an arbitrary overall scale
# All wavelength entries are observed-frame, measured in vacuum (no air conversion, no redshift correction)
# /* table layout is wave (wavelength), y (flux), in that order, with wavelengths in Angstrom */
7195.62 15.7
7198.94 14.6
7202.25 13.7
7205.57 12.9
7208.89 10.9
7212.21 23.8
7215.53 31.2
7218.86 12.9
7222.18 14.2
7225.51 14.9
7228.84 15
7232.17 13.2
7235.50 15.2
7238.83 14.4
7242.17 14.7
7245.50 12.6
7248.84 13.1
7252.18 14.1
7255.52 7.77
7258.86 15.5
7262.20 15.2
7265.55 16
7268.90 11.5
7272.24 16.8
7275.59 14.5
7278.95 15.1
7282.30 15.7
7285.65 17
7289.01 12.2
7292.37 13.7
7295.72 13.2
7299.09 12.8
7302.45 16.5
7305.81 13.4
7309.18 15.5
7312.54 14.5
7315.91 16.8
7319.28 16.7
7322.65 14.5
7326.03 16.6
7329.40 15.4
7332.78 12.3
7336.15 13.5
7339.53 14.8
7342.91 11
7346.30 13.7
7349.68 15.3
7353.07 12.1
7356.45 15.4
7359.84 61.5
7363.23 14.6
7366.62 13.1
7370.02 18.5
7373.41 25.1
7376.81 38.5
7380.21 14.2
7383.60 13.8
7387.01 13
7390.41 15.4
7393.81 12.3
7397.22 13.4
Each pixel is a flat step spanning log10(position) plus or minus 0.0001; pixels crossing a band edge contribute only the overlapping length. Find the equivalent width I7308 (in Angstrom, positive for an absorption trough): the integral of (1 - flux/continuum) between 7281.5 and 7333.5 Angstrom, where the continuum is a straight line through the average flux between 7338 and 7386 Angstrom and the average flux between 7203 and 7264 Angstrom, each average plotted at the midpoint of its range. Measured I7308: 9.0 Angstrom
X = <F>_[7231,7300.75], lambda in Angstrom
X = 14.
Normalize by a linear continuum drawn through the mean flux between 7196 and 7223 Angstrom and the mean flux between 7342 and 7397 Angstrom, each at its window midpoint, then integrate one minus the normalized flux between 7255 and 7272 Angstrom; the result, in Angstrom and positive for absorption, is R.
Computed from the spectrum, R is 3.6 Angstrom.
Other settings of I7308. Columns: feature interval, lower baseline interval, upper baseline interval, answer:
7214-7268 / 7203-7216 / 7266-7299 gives 5.6 Angstrom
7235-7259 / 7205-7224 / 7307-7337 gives 5.4 Angstrom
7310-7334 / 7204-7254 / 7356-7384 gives 6.9 Angstrom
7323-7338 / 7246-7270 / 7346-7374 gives 3.5 Angstrom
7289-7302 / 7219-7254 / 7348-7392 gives 2.8 Angstrom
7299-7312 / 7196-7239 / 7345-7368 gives 3.0 Angstrom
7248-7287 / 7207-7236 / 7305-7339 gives 3.9 Angstrom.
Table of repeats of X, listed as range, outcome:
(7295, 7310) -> 14.3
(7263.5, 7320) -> 14.8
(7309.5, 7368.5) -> 17.1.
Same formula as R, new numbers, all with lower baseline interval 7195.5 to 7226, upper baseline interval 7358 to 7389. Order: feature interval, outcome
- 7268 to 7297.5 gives 7.71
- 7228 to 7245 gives 3.19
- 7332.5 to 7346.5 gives 5.69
